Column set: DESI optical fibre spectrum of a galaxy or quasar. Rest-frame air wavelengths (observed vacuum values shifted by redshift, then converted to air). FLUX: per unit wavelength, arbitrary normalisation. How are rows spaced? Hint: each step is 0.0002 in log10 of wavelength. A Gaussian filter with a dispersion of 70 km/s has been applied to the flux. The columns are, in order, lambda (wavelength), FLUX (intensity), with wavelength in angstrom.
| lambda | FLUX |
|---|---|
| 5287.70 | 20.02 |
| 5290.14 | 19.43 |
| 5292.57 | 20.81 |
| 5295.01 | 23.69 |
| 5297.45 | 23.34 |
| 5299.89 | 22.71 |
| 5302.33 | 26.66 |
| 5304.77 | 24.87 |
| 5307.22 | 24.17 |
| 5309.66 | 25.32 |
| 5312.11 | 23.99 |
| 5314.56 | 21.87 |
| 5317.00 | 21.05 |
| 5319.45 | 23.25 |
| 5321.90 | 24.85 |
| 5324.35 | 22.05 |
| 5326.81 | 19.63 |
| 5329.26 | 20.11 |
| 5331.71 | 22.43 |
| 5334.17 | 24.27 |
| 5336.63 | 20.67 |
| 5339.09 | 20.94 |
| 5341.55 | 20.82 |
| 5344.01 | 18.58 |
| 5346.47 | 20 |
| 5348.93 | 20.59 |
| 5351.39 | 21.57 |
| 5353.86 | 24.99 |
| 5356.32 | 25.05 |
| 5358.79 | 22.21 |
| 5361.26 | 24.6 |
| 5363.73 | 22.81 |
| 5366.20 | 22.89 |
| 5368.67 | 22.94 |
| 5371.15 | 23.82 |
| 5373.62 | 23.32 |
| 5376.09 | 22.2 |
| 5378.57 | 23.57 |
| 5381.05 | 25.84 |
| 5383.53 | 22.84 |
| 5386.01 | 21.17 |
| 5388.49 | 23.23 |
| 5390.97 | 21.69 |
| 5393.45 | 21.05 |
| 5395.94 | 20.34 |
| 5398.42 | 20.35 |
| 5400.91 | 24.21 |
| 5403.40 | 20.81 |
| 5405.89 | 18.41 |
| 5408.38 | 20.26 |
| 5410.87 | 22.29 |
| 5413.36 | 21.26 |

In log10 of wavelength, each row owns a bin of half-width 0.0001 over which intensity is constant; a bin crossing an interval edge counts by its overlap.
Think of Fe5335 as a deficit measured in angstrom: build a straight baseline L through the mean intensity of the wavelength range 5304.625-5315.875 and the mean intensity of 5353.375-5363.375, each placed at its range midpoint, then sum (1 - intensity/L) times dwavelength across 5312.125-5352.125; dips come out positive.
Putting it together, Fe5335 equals 4.1 angstrom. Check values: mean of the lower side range 23.9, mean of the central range 21.5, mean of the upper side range 24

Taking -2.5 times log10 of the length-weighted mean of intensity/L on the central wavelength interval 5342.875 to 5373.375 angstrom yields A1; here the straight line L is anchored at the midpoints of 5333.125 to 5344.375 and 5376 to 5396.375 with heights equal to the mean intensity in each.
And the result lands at -0.04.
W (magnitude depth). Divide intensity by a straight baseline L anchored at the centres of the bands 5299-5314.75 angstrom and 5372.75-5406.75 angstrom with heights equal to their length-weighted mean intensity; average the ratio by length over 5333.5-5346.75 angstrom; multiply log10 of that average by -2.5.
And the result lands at 0.13 mag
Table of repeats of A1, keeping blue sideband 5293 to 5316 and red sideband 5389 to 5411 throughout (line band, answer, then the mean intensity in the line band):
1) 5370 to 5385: -0.09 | 23.6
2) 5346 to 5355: 0.03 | 21.9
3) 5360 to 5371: -0.06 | 23.3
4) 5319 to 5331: 0.07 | 21.9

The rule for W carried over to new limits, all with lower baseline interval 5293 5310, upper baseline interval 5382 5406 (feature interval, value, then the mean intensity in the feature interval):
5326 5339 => 0.09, 21.4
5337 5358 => 0.07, 21.6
